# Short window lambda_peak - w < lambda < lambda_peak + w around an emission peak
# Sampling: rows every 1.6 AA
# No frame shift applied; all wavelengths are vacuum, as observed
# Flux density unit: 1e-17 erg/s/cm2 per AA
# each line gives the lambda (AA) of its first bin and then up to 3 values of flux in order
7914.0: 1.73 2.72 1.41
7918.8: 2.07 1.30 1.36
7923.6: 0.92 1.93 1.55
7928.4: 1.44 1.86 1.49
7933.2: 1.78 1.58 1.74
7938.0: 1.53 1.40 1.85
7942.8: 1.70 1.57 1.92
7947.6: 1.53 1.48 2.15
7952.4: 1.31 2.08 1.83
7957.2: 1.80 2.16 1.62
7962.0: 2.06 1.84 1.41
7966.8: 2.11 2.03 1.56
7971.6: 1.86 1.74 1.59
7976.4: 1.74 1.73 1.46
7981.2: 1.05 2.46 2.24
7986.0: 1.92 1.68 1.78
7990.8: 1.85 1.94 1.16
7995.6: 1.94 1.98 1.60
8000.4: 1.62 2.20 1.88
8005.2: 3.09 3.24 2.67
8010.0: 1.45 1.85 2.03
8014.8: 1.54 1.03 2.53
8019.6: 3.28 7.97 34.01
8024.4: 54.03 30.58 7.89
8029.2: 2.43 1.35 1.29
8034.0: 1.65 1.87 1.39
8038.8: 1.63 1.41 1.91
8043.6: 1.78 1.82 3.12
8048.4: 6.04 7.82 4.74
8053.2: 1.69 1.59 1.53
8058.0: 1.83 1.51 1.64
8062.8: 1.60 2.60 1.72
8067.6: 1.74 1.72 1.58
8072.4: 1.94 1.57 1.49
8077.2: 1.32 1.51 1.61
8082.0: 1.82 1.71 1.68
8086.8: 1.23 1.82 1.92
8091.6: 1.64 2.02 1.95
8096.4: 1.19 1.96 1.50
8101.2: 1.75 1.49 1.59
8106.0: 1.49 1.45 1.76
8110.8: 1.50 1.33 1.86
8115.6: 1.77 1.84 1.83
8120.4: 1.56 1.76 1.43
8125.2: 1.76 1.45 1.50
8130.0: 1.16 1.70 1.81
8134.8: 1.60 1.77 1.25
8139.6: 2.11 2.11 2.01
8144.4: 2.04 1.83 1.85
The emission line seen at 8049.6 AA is [N II] 6583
